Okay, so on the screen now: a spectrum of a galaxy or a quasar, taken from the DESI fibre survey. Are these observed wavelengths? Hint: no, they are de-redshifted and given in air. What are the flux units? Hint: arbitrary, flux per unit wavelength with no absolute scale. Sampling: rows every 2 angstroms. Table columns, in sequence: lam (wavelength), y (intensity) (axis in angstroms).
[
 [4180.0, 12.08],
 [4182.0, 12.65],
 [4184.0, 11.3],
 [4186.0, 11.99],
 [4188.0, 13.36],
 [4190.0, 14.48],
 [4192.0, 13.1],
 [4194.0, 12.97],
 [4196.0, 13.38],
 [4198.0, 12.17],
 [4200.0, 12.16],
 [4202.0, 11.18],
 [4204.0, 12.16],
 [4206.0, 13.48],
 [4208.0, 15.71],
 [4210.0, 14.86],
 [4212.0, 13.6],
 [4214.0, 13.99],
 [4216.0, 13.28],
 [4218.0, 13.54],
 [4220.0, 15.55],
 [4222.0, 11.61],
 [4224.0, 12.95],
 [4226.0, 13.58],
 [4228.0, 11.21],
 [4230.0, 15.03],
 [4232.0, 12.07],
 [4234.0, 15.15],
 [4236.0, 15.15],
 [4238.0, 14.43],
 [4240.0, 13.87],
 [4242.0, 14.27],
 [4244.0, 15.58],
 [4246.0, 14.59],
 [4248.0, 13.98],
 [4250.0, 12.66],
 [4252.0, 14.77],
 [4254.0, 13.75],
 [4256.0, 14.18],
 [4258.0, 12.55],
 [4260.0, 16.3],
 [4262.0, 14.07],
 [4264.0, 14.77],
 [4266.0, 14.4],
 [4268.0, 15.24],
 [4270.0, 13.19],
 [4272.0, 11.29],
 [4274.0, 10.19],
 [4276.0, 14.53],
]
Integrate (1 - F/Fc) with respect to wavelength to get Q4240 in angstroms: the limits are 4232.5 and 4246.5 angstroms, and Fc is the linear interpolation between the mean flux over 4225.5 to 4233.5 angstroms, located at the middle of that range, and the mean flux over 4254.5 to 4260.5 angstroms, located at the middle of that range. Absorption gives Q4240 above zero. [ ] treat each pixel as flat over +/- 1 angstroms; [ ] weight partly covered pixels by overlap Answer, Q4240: -1.2 angstroms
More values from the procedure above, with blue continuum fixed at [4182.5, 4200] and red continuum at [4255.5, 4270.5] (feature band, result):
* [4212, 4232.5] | 0.23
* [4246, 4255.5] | 0.15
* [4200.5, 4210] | -0.11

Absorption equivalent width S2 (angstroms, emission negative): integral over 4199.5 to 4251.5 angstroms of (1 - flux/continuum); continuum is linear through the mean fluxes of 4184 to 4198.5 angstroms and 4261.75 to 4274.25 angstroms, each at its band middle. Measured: -2.04 angstroms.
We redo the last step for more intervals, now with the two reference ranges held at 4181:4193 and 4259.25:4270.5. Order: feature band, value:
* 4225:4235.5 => 0.3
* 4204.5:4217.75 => -0.6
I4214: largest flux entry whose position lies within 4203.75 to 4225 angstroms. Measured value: 15.71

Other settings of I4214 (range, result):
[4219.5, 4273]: 16.3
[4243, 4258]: 15.58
